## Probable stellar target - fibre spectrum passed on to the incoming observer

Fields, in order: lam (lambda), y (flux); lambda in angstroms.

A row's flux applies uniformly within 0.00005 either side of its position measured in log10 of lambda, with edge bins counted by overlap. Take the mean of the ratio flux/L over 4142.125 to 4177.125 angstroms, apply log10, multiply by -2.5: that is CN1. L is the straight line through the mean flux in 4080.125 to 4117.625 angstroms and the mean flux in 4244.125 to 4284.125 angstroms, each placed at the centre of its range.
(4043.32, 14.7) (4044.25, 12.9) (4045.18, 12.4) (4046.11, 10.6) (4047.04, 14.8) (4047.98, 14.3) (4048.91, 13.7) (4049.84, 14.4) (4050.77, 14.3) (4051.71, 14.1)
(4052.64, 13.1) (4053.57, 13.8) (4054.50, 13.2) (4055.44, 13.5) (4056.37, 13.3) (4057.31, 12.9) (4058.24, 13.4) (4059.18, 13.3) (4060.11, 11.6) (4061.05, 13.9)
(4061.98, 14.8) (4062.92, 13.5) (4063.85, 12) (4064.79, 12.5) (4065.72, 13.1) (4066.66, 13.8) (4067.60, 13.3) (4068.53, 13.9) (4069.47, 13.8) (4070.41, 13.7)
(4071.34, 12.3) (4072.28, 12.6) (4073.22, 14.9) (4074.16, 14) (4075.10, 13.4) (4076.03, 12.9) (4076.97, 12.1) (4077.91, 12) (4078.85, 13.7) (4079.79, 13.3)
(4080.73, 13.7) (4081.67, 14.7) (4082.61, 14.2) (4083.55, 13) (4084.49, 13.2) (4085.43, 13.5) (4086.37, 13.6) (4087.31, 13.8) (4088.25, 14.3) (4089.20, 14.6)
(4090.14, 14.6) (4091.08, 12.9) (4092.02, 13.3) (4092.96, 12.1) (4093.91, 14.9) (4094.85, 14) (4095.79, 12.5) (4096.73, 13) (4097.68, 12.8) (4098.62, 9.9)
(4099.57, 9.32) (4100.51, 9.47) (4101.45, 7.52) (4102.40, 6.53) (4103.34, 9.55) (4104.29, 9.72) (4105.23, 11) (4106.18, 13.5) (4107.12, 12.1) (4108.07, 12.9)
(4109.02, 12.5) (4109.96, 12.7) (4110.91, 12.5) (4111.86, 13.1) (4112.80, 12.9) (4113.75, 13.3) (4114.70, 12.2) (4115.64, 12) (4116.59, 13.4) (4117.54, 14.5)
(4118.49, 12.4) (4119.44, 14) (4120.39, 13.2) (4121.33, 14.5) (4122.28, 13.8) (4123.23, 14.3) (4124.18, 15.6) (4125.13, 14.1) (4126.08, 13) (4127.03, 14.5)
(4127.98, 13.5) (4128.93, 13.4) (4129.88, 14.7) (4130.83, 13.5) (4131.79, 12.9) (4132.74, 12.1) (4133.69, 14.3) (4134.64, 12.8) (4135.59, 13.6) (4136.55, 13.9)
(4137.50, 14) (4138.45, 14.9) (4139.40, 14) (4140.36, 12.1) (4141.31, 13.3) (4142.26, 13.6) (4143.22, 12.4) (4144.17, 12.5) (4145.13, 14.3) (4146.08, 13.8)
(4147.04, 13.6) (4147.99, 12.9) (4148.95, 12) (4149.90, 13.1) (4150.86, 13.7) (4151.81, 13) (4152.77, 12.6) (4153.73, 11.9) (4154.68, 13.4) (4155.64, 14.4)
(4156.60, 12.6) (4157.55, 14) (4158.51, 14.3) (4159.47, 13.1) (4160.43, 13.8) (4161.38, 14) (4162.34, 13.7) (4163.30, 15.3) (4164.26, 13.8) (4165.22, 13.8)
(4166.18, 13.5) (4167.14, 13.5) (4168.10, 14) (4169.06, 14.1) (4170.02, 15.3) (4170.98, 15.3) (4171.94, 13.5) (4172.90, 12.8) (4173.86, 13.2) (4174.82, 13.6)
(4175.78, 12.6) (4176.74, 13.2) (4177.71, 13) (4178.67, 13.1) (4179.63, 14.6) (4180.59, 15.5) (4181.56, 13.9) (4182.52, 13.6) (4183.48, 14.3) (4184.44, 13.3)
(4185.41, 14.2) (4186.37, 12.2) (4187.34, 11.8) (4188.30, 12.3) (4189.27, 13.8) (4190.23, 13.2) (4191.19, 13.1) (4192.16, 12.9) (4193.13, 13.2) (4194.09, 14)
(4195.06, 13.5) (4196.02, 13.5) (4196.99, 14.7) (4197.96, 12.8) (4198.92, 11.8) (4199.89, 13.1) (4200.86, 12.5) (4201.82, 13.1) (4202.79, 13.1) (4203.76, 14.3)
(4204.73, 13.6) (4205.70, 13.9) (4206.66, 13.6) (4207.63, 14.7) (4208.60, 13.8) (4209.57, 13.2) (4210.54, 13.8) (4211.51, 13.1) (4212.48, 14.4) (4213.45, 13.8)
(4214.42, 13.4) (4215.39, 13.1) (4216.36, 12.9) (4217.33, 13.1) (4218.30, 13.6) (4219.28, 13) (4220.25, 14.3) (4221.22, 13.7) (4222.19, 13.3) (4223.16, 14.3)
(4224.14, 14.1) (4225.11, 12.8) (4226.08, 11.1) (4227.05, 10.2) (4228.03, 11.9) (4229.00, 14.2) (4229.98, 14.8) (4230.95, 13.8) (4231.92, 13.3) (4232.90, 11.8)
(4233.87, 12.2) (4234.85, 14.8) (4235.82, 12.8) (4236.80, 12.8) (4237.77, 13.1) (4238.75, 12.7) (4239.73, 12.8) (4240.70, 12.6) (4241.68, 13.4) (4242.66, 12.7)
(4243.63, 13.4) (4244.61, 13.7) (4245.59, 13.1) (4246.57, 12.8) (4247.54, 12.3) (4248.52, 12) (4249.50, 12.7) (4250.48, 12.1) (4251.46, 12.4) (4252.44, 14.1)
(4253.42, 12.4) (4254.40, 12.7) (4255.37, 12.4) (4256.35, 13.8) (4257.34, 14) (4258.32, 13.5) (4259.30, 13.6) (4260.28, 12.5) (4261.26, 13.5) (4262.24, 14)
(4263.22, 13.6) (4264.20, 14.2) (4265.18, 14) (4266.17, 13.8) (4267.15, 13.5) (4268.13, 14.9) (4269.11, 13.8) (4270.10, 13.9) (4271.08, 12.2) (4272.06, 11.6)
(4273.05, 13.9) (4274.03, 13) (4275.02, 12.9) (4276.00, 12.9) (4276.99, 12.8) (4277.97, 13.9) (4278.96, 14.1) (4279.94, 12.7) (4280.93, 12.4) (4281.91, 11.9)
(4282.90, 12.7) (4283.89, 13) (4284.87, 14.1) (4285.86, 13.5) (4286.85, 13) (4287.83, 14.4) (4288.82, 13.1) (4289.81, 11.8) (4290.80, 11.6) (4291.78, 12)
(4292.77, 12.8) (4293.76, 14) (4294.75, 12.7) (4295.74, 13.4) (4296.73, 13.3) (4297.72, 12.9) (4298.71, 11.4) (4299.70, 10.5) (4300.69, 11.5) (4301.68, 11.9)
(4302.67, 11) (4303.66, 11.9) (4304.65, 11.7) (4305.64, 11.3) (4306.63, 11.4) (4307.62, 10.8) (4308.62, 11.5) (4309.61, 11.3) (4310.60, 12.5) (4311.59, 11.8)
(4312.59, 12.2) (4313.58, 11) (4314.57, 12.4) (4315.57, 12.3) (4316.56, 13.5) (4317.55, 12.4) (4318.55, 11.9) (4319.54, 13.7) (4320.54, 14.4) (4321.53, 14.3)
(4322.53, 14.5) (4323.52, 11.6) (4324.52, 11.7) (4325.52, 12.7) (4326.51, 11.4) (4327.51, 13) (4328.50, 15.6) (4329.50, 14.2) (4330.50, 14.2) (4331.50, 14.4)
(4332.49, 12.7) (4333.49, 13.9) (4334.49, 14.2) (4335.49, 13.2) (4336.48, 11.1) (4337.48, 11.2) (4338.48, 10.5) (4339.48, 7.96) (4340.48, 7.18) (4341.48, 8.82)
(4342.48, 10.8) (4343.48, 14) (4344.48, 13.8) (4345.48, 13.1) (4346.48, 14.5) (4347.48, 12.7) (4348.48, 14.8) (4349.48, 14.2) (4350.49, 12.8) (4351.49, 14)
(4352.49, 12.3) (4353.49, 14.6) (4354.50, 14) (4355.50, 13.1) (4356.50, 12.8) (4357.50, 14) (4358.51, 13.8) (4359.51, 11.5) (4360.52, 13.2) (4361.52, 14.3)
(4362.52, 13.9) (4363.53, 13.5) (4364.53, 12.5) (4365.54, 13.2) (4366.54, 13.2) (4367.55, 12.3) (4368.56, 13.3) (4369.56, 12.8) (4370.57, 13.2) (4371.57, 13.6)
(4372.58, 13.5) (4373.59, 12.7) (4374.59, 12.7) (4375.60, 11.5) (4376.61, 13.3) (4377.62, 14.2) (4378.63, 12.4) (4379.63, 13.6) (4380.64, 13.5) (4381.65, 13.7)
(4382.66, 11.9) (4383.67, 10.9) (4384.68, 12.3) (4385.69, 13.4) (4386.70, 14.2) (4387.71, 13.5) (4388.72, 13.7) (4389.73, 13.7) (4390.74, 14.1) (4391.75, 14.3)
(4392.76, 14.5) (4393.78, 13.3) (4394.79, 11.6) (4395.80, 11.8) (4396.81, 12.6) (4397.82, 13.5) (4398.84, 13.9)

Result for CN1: -0.07 mag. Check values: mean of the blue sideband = 12.5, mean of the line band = 13.5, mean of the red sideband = 13.2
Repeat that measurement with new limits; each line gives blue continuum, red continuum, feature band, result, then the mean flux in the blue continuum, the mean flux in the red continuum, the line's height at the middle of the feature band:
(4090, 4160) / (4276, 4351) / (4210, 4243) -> -0.04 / 12.9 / 12.5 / 12.7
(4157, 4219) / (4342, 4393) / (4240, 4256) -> 0.05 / 13.6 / 13.3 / 13.5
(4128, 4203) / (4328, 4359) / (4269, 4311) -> 0.04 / 13.5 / 12.9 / 13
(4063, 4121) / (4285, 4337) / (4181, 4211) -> -0.06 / 12.7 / 12.6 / 12.7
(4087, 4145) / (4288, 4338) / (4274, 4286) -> -0.04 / 12.9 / 12.5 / 12.6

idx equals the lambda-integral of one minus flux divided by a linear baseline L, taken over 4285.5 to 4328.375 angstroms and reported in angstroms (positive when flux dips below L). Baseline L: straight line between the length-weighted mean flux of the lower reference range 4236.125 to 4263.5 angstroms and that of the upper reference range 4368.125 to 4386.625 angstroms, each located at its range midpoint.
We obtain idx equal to 1.9 angstroms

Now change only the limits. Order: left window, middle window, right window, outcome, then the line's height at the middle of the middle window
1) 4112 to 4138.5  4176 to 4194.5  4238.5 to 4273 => 0.0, 13.4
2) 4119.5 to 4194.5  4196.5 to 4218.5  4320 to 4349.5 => -0.2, 13.3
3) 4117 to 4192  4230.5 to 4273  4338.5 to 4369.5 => 0.1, 13.2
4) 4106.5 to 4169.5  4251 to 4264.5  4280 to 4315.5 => -0.8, 12.5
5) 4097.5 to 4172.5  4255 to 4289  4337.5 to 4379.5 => -1.2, 12.9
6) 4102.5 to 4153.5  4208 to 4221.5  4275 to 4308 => -0.8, 12.8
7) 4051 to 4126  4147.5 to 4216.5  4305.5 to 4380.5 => -3.3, 12.9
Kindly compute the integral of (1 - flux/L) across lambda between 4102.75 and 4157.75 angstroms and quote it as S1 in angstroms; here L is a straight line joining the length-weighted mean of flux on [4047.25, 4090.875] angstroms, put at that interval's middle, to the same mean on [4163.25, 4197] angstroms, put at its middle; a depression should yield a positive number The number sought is 1.7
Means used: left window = 13.5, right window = 13.6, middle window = 13.2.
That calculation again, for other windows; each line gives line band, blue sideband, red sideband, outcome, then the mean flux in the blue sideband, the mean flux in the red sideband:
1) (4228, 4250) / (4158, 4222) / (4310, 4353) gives 0.3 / 13.6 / 12.6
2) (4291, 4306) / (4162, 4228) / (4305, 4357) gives 0.8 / 13.5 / 12.6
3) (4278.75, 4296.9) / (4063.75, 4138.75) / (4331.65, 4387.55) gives -0.1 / 13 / 12.8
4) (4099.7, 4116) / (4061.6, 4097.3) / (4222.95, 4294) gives 2.5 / 13.5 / 13.1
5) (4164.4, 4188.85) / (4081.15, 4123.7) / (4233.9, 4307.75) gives -1.7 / 12.6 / 12.9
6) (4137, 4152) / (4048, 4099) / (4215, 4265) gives -0.1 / 13.4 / 13.1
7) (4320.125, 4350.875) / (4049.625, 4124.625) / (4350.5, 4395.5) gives 1.1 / 13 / 13.2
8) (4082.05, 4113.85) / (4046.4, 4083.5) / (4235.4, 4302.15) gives 2.6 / 13.5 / 13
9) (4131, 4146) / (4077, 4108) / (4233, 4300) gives -1.0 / 12.4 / 13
